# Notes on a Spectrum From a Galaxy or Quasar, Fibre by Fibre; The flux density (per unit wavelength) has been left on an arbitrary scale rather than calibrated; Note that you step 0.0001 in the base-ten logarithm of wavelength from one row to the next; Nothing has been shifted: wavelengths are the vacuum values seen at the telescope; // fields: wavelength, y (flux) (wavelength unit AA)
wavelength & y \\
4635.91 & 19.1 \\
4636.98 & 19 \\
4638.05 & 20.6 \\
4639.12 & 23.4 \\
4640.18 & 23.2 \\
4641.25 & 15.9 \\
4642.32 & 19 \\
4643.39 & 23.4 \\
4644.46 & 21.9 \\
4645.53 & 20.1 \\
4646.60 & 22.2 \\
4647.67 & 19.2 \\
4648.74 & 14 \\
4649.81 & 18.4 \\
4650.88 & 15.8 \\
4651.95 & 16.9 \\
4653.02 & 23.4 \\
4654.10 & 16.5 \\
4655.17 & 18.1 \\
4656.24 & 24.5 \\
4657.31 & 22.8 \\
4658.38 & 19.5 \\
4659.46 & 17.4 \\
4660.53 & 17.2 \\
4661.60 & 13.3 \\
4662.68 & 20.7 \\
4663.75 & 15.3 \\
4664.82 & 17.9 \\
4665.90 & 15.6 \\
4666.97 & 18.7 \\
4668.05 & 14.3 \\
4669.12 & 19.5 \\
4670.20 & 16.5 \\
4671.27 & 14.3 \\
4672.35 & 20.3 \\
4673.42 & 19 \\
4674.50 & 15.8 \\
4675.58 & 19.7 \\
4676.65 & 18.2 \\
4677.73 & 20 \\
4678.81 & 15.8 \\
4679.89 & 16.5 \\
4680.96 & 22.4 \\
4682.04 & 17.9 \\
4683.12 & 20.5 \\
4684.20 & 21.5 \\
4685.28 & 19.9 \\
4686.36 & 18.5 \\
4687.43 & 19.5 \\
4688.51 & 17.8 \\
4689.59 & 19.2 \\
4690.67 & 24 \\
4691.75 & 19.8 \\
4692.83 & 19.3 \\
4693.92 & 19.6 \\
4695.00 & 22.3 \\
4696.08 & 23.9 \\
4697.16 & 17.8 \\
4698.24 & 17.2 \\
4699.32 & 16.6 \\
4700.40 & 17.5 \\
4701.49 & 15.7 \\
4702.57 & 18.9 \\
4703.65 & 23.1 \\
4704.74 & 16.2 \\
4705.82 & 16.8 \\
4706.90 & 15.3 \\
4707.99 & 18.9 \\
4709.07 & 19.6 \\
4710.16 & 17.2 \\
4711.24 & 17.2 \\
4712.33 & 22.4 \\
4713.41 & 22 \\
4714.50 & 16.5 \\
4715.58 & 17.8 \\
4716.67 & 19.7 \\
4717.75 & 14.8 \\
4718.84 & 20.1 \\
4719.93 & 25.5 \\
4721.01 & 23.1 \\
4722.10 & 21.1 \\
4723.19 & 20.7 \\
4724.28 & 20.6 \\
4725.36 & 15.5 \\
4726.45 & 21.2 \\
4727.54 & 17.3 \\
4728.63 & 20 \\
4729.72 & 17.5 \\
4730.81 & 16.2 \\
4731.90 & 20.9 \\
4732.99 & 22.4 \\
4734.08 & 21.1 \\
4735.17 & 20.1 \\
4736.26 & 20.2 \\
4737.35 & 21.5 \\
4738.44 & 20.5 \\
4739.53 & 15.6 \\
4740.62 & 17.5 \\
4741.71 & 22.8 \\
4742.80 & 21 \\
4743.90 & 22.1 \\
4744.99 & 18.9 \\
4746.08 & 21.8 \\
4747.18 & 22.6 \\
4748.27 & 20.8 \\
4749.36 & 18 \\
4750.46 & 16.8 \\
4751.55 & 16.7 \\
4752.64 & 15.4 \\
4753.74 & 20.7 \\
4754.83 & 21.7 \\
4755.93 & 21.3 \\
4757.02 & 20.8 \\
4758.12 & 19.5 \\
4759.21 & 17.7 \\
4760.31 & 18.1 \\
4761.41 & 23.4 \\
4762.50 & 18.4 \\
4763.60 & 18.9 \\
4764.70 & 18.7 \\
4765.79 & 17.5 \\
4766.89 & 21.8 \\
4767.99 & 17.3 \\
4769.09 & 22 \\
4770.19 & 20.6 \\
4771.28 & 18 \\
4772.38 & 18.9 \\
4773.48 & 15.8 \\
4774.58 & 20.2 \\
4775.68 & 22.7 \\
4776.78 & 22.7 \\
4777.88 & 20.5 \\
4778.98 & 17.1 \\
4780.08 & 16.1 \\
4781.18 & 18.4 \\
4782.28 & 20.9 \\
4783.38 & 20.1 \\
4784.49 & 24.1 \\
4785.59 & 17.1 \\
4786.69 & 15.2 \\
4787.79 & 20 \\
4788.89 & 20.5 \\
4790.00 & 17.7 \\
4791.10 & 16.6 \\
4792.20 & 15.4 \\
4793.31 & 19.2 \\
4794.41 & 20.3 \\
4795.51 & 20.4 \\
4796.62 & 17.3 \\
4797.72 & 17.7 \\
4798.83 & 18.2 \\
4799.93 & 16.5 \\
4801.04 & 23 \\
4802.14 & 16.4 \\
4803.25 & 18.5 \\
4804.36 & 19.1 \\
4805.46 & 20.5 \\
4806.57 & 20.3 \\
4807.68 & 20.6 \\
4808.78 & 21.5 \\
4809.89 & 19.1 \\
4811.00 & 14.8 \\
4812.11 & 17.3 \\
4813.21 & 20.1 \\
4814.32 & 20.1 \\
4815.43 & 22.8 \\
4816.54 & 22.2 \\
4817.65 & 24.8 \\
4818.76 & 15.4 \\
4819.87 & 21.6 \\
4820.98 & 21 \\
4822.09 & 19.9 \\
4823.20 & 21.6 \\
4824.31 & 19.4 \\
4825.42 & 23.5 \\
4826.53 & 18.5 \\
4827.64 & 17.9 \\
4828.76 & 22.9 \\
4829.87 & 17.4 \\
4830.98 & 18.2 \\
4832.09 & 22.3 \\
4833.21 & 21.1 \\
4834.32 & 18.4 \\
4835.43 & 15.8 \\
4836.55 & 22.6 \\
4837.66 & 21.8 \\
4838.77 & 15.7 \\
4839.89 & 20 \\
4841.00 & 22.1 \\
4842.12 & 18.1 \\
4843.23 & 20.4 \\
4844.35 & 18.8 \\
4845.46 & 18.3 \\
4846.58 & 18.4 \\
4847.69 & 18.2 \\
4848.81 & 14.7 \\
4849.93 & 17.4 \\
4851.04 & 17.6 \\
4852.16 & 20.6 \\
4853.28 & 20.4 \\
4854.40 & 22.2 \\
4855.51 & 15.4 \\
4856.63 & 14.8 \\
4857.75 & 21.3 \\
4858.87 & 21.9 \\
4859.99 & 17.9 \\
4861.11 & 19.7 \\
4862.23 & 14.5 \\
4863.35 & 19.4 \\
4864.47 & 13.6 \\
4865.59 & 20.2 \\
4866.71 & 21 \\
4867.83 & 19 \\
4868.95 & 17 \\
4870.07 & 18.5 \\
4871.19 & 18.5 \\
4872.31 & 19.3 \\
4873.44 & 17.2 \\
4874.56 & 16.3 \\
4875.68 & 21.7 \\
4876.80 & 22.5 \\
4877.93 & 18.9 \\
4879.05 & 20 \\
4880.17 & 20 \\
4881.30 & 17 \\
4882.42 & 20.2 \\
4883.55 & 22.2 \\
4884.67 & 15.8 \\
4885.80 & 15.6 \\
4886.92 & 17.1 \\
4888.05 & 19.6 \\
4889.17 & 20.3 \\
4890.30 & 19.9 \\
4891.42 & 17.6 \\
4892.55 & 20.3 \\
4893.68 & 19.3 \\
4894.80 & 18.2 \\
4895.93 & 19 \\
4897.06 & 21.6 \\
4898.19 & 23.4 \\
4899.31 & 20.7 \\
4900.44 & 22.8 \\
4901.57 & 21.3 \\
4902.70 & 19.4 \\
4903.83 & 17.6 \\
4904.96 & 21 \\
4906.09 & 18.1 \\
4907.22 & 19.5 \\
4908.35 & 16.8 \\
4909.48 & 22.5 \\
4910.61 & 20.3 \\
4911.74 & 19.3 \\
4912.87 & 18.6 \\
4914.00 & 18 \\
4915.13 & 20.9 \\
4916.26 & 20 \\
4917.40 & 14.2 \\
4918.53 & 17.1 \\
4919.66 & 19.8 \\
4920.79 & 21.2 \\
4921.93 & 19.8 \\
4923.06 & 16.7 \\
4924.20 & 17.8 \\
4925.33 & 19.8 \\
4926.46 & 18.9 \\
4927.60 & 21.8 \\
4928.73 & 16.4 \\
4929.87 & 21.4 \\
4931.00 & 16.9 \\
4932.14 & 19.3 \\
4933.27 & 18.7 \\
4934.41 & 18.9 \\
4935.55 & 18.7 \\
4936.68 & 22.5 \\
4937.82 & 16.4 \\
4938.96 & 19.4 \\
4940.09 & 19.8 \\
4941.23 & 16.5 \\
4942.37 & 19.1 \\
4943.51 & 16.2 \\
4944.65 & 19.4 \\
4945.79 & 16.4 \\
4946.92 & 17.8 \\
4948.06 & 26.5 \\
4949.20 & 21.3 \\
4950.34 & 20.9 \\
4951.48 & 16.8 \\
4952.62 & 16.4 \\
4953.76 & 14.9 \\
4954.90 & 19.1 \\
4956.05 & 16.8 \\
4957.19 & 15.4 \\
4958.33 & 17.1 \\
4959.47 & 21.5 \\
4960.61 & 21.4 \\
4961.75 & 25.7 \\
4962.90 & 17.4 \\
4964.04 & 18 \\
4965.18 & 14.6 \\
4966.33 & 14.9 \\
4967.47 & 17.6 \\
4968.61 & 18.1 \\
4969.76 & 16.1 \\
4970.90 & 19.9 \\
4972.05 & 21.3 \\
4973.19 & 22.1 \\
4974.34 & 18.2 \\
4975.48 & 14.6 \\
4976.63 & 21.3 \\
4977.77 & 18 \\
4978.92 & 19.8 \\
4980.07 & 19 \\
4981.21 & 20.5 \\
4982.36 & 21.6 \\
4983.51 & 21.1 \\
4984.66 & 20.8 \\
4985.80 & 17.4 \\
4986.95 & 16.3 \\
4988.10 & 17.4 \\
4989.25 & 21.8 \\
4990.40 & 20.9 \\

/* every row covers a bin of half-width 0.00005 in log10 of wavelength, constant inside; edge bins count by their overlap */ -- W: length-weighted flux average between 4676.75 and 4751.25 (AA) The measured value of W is 19.4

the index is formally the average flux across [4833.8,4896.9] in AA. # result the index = 18.8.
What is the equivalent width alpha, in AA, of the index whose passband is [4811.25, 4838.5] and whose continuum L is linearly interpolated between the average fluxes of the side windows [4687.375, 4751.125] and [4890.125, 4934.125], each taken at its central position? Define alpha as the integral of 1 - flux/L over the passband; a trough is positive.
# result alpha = -1.0 AA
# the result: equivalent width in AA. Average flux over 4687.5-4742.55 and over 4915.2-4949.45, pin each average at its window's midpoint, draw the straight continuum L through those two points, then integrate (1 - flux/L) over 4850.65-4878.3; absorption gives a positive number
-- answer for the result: 0.5 AA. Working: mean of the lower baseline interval 19.4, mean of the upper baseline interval 19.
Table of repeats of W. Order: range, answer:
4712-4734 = 19.8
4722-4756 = 19.7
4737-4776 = 19.6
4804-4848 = 19.8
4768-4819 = 19.3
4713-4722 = 20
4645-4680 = 18.1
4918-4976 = 18.7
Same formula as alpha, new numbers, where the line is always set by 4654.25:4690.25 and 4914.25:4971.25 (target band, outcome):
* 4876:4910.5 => -1.9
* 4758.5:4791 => -1.4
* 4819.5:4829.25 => -1.1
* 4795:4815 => -0.5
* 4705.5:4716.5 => 0.0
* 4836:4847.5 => -0.6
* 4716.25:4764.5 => -3.4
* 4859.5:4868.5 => 0.2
